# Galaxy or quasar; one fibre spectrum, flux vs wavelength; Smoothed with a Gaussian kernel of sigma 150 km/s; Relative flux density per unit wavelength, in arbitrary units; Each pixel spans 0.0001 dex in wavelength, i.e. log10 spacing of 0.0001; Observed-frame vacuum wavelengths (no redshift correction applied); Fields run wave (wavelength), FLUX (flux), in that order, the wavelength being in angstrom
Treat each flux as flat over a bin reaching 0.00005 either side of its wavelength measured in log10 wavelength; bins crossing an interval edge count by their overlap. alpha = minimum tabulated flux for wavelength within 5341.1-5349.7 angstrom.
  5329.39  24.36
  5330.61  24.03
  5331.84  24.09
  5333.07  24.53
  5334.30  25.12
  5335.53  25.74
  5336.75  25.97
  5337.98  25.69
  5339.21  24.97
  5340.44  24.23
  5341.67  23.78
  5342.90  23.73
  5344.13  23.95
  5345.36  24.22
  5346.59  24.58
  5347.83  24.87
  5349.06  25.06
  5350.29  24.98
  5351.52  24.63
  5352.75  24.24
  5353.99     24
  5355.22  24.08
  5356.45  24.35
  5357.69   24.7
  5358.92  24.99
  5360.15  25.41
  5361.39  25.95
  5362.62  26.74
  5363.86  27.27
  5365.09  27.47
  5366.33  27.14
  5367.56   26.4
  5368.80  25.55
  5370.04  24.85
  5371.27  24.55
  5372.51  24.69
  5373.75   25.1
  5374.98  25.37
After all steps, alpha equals 23.73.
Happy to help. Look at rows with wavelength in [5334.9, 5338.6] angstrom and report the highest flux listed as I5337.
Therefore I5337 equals 25.97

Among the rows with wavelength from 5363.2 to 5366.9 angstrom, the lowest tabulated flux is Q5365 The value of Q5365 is 27.14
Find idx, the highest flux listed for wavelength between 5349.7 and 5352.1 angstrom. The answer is 24.98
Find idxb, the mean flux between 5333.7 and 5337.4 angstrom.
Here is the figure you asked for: 25.7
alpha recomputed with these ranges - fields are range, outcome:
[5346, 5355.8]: 24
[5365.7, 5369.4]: 25.55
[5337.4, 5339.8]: 24.97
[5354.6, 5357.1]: 24.08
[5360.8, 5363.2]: 25.95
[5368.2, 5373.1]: 24.55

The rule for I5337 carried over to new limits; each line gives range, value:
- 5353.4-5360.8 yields 25.41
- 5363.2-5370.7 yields 27.47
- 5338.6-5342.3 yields 24.97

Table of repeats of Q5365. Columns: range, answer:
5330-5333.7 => 24.03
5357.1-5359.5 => 24.7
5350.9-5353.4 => 24.24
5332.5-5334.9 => 24.53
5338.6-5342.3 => 23.78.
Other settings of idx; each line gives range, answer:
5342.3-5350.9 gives 25.06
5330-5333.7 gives 24.53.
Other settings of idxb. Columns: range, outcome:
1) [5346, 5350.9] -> 24.8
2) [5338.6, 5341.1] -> 24.6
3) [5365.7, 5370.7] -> 26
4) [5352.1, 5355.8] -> 24.1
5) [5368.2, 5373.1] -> 24.9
